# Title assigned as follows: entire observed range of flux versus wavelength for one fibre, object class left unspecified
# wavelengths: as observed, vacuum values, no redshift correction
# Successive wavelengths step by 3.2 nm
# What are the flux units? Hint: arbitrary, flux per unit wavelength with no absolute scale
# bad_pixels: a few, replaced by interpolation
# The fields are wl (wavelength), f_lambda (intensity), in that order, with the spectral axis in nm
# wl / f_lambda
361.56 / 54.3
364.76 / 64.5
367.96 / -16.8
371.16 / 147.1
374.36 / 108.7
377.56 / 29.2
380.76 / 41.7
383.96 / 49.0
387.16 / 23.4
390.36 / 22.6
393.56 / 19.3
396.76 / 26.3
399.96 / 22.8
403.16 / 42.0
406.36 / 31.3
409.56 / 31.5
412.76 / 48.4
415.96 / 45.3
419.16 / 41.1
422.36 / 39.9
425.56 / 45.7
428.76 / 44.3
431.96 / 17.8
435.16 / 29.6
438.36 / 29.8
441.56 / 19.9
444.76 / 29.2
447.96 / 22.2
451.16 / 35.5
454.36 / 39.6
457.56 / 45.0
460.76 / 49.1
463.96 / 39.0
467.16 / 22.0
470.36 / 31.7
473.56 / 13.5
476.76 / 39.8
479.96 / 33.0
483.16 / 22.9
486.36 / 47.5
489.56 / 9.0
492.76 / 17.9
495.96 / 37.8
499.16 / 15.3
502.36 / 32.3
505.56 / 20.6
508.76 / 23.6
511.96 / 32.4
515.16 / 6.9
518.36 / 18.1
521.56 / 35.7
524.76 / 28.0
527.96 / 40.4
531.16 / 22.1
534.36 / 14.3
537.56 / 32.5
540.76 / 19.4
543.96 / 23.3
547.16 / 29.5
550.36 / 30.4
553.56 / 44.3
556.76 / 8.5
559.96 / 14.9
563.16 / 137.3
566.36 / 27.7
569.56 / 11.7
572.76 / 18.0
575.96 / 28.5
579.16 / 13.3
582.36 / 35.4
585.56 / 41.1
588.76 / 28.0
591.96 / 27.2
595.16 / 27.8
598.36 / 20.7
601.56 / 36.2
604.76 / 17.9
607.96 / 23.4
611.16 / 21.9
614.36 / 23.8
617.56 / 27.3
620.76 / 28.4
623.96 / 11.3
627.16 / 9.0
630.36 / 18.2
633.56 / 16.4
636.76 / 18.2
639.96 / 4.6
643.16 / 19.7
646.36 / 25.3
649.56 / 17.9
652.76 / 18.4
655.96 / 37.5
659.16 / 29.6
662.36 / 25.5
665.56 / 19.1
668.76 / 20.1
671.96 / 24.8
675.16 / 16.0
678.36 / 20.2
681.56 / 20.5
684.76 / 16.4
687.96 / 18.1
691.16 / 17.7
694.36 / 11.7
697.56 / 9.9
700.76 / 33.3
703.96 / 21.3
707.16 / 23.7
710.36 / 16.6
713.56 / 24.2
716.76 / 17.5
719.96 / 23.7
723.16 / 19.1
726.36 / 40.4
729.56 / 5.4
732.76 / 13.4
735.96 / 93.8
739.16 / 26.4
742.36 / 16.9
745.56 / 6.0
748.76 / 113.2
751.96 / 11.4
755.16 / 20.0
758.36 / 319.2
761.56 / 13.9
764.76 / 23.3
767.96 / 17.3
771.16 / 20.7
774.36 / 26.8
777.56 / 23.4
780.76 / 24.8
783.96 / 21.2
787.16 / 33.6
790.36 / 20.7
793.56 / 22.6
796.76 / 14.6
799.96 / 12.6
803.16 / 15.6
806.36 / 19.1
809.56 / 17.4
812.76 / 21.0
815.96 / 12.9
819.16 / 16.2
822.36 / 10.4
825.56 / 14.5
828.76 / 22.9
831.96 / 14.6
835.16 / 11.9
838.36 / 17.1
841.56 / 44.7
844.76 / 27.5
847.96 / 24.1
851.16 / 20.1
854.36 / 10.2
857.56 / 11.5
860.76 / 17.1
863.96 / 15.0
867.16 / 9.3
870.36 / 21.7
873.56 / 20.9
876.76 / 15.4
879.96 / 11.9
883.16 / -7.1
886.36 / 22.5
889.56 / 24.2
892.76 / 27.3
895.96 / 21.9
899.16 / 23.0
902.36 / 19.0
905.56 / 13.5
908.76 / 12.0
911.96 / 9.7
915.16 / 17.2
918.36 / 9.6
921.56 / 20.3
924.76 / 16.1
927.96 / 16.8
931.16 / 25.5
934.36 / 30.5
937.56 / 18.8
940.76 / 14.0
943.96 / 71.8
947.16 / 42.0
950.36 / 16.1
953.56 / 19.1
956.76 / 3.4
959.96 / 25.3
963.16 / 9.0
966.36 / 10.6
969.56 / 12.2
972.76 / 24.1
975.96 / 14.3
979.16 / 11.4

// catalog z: 0.51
